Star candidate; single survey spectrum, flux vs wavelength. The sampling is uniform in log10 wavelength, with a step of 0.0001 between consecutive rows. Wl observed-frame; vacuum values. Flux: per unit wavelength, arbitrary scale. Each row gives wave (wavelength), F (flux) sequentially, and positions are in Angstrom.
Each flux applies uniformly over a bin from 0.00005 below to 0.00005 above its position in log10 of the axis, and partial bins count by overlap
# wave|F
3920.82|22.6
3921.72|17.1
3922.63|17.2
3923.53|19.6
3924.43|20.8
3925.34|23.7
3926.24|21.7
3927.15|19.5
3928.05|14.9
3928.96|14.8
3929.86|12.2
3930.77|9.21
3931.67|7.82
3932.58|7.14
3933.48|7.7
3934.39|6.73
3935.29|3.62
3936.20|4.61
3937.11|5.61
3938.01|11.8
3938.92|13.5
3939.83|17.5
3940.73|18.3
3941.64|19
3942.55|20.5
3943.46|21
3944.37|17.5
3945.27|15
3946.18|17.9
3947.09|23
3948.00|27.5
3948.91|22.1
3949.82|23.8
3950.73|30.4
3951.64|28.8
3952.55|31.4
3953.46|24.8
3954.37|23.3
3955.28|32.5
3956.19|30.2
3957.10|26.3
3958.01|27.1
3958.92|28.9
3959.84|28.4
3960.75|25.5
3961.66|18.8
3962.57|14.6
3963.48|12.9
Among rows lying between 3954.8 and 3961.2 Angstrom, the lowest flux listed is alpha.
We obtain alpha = 25.5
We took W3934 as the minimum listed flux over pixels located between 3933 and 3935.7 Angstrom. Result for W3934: 3.62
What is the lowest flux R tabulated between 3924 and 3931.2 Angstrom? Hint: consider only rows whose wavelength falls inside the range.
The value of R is 9.21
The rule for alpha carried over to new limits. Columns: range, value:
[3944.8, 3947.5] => 15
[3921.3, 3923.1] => 17.1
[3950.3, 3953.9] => 24.8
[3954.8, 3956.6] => 30.2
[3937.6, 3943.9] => 11.8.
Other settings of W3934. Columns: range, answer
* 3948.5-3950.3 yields 22.1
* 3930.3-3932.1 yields 7.82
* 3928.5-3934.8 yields 6.73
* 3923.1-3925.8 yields 19.6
